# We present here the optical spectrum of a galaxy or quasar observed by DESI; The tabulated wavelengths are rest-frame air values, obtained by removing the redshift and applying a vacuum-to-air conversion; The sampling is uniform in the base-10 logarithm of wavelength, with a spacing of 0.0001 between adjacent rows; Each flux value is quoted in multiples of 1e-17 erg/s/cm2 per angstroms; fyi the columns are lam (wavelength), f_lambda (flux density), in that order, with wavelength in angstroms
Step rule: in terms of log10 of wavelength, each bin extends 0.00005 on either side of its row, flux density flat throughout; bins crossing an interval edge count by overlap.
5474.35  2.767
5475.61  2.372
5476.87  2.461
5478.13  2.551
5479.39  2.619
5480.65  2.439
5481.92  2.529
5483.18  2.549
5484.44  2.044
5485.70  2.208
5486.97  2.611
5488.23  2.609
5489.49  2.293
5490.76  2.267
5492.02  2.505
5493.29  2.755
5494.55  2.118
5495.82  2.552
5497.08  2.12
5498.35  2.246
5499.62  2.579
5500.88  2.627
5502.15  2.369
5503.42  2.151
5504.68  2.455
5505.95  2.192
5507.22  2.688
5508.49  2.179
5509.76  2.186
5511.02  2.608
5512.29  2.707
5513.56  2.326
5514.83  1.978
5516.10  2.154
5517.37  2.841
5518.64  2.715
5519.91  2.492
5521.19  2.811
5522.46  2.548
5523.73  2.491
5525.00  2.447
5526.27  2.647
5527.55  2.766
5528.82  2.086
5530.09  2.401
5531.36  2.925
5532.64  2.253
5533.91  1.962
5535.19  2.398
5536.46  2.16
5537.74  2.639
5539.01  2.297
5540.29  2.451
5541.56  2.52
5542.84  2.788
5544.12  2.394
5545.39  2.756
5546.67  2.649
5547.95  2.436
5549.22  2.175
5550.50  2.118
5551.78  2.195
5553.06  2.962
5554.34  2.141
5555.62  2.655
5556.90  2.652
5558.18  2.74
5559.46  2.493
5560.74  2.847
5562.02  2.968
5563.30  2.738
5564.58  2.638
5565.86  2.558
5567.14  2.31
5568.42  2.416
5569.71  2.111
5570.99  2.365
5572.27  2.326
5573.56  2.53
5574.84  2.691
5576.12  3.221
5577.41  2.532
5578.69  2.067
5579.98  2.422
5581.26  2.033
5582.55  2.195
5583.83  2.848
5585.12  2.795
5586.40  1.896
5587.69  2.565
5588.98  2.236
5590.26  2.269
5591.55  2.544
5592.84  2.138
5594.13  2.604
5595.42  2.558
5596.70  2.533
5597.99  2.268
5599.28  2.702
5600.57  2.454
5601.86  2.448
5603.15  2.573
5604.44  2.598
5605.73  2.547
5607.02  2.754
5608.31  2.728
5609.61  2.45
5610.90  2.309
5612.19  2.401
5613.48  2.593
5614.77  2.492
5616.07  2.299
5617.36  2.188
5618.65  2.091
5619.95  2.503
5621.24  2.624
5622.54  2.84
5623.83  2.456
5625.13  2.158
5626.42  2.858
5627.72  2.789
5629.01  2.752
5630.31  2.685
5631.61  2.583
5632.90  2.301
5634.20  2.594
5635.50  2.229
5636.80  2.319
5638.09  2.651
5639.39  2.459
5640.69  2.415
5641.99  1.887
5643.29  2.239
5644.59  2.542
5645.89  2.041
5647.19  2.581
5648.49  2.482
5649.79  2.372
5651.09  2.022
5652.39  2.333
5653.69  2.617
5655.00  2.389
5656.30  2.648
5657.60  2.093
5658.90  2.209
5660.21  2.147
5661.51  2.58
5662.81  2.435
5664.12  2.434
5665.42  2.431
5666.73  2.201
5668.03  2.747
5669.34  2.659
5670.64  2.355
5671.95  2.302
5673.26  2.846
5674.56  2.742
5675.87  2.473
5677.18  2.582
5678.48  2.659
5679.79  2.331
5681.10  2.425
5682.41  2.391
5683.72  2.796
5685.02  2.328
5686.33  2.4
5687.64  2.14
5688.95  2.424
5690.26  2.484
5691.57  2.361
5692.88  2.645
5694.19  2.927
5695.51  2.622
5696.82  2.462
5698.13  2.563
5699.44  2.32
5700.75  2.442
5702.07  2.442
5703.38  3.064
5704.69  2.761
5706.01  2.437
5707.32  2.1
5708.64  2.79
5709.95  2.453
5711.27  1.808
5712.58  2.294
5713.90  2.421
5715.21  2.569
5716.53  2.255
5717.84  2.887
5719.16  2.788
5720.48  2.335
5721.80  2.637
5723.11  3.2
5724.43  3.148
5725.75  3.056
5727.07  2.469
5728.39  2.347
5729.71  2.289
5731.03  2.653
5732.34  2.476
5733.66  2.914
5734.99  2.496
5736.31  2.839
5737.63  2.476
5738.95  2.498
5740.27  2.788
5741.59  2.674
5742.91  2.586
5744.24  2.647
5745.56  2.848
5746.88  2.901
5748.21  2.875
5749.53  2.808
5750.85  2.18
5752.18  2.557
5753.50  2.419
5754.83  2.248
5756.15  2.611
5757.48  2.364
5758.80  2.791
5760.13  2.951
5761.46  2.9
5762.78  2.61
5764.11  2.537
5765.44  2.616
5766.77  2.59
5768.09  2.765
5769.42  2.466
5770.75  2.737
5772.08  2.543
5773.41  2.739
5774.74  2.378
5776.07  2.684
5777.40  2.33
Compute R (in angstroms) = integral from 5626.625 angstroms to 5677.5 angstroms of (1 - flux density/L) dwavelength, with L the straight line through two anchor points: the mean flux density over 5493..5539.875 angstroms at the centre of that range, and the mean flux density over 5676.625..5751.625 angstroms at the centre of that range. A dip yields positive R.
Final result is 1.7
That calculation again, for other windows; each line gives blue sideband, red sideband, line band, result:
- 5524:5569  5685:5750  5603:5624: 0.3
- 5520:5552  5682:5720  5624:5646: 0.3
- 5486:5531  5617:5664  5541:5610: -2.0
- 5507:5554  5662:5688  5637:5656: 0.9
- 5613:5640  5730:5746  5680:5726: 1.1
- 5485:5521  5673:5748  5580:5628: 0.5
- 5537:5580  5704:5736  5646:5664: 1.3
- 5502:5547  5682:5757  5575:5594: 0.5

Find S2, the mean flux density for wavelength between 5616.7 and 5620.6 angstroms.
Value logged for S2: 2.26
